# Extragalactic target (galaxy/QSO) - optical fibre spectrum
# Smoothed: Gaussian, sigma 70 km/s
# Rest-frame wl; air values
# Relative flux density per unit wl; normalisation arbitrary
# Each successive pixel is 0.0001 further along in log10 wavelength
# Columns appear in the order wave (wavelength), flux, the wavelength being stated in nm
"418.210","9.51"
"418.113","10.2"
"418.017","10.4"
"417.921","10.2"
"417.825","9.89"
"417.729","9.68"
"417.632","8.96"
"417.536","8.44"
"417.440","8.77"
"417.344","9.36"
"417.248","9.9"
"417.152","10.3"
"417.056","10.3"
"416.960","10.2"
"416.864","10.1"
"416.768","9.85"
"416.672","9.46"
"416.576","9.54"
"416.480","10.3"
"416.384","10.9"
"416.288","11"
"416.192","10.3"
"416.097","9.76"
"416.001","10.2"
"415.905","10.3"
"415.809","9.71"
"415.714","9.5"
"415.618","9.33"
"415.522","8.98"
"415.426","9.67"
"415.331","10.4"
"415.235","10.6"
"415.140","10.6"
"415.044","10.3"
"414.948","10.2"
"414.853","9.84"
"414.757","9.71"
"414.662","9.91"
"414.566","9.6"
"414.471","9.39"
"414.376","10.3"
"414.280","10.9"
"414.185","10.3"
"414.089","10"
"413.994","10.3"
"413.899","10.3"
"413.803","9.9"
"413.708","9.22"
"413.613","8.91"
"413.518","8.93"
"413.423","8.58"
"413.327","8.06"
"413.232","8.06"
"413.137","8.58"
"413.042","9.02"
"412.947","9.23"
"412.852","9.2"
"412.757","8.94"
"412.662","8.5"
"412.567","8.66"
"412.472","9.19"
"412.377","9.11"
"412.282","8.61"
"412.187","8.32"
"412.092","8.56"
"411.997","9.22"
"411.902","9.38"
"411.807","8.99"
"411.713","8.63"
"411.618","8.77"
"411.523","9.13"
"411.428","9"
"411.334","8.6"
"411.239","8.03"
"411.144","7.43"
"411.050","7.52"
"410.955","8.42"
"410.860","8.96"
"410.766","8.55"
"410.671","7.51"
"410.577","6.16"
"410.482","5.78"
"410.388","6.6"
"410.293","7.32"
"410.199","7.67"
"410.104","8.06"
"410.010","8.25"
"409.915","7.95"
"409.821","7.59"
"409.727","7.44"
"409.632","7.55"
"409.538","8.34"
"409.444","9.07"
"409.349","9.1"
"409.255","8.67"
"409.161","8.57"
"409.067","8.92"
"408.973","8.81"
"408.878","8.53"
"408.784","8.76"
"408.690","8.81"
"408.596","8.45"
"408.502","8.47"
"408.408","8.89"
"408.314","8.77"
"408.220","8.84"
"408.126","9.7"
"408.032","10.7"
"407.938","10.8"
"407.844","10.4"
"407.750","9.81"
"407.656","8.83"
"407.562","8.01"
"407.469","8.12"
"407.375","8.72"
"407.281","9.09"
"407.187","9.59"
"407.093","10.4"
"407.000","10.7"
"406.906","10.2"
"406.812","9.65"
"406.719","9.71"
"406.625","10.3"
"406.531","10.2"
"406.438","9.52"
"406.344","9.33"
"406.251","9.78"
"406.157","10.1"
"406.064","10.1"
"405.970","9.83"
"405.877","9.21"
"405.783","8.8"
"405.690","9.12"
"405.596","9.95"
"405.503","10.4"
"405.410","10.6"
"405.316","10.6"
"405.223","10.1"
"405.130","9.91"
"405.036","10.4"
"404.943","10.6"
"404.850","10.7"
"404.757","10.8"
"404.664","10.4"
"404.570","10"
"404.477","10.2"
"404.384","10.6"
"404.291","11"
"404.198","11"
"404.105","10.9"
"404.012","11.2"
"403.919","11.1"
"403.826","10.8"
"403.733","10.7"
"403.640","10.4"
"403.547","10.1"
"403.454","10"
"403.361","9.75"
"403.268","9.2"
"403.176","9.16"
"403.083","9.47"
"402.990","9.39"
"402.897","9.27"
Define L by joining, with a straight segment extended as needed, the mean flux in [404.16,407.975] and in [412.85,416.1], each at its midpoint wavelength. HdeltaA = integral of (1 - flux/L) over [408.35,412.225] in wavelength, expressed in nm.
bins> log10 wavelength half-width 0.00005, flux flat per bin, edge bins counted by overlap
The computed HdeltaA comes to 0.61 nm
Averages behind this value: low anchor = 9.94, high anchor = 9.66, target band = 8.26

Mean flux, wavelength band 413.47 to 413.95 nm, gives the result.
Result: 9.47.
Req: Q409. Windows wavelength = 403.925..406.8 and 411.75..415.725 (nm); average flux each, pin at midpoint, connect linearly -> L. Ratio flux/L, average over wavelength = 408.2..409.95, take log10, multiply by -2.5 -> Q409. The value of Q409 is 0.16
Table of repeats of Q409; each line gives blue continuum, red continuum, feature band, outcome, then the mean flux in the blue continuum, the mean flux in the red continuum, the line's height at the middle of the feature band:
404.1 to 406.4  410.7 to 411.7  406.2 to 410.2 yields 0.03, 10.2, 8.43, 9.3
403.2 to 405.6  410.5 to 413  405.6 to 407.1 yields 0.01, 10.4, 8.53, 9.93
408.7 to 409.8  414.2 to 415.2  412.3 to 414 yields 0.07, 8.51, 10.1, 9.64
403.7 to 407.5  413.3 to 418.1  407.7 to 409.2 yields 0.09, 10.1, 9.84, 10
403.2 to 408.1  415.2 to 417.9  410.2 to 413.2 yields 0.19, 10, 9.85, 9.93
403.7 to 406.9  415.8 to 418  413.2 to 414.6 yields 0.05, 10.2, 9.9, 9.98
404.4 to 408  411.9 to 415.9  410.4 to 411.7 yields 0.20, 9.88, 9.44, 9.6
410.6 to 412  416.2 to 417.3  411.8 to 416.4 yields -0.02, 8.48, 10.2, 9.35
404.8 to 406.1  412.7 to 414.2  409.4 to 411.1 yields 0.23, 10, 9.19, 9.53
